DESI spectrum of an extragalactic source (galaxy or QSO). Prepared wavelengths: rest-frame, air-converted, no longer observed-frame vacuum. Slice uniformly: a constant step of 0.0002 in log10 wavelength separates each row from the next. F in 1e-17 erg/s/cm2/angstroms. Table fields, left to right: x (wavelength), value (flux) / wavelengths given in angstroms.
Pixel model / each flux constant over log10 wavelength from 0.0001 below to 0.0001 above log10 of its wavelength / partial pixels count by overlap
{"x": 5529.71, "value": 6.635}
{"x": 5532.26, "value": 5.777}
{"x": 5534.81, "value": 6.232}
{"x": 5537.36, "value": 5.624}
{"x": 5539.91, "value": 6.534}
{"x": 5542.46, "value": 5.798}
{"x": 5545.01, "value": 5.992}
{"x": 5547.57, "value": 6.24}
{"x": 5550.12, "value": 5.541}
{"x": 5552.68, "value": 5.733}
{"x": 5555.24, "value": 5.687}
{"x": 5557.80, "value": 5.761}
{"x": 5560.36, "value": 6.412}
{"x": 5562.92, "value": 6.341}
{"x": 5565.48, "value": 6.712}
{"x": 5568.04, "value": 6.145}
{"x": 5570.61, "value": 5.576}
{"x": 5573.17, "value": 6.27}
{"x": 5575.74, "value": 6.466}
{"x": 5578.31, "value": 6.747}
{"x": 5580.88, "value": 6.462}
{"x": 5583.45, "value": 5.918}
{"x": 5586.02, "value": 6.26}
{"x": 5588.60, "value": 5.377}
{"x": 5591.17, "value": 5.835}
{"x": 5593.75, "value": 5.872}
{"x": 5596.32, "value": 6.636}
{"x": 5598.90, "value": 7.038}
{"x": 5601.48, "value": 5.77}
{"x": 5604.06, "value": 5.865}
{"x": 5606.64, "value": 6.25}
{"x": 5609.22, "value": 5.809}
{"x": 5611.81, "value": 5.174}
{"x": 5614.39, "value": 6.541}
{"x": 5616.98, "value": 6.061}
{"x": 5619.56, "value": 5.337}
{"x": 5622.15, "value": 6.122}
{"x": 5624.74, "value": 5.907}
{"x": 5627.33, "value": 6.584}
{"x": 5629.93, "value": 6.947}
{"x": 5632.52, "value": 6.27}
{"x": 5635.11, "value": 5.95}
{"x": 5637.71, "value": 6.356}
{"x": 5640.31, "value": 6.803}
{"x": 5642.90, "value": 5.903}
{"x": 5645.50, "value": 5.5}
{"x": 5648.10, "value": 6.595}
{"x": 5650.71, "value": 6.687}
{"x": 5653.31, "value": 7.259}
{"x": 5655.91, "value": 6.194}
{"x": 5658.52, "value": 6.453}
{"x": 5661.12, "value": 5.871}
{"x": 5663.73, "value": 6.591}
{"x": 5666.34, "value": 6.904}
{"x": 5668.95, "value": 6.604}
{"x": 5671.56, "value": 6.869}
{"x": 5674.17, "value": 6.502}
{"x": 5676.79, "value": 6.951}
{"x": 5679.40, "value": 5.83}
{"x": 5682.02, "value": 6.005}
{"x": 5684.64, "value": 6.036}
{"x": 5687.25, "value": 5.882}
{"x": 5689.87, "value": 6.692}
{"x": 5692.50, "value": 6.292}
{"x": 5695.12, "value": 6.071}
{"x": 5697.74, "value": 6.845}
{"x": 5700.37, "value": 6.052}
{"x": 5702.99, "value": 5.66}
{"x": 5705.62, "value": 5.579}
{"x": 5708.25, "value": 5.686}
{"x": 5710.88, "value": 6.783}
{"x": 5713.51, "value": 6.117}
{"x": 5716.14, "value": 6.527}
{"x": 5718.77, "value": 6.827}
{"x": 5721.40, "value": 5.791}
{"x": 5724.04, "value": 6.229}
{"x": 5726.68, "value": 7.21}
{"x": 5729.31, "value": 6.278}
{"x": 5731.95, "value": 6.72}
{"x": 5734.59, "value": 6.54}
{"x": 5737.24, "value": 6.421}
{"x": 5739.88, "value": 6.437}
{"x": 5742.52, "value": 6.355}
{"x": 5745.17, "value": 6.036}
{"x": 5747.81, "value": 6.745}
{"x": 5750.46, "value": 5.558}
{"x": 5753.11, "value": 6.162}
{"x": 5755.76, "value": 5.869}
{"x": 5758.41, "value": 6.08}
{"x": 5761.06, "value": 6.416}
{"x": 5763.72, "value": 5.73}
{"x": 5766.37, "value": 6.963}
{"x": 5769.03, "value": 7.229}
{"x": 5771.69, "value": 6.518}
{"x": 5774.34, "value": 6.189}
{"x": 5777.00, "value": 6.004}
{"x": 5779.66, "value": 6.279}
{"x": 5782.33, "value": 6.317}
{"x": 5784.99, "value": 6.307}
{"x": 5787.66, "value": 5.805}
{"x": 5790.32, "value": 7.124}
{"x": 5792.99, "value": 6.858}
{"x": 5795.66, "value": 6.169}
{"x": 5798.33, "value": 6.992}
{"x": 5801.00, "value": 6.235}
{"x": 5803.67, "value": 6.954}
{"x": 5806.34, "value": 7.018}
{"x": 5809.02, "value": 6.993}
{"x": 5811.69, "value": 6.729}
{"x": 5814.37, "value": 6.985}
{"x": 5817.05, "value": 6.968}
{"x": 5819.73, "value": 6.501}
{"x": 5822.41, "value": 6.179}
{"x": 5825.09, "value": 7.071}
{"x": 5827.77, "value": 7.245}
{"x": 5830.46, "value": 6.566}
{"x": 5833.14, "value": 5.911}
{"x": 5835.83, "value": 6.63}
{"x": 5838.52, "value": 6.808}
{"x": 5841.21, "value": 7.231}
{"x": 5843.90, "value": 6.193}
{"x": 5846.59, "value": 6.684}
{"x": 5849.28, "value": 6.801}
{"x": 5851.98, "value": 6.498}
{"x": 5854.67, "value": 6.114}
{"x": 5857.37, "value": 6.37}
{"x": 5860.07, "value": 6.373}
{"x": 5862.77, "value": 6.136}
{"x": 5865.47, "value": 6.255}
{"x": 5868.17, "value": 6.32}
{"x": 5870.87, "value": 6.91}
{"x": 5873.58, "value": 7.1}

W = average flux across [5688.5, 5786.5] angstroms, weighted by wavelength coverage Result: 6.31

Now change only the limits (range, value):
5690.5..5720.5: 6.23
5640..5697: 6.38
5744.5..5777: 6.29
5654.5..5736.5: 6.34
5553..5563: 5.98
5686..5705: 6.19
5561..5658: 6.21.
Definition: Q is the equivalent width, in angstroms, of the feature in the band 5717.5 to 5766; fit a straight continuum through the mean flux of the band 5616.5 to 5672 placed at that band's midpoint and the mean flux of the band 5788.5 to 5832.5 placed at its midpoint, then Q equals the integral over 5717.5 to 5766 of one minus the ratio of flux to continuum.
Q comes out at 2.05 angstroms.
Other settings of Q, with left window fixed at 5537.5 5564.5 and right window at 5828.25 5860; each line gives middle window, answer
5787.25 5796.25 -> -0.20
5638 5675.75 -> -1.76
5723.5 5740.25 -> -0.63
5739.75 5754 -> 0.36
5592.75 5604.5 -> -0.36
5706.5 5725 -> 0.11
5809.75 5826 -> -0.62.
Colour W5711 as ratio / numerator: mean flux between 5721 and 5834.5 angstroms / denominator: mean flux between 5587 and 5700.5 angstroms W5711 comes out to 1.04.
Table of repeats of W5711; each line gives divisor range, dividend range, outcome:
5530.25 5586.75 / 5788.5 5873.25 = 1.09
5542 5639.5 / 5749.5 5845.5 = 1.07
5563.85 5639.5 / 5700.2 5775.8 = 1.02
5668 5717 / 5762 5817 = 1.05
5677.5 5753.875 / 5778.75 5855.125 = 1.06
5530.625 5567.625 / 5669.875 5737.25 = 1.05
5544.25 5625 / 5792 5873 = 1.09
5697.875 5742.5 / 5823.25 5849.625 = 1.06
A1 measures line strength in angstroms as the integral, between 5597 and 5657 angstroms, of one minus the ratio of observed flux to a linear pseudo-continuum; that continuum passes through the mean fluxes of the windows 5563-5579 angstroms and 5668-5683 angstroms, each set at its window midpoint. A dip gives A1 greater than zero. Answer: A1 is 1.6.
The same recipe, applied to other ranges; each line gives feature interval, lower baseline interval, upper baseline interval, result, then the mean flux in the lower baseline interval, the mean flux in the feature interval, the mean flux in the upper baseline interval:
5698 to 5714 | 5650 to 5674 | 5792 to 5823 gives 1.5 angstroms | 6.6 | 6.03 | 6.73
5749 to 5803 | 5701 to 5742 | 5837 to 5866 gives 0.4 angstroms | 6.32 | 6.35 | 6.5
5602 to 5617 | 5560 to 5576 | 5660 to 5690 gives 0.9 angstroms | 6.26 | 5.93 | 6.39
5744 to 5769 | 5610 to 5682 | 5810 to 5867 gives 0.9 angstroms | 6.32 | 6.23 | 6.58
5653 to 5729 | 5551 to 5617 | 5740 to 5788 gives -1.8 angstroms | 6.1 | 6.34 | 6.27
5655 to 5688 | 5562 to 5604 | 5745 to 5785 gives -0.7 angstroms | 6.2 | 6.37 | 6.28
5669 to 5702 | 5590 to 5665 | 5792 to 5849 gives 0.1 angstroms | 6.21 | 6.34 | 6.71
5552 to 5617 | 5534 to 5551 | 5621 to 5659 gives 0.5 angstroms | 6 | 6.11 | 6.37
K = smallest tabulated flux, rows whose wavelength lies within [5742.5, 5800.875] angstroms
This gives 5.558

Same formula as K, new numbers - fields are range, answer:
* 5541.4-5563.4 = 5.541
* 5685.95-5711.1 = 5.579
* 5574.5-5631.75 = 5.174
